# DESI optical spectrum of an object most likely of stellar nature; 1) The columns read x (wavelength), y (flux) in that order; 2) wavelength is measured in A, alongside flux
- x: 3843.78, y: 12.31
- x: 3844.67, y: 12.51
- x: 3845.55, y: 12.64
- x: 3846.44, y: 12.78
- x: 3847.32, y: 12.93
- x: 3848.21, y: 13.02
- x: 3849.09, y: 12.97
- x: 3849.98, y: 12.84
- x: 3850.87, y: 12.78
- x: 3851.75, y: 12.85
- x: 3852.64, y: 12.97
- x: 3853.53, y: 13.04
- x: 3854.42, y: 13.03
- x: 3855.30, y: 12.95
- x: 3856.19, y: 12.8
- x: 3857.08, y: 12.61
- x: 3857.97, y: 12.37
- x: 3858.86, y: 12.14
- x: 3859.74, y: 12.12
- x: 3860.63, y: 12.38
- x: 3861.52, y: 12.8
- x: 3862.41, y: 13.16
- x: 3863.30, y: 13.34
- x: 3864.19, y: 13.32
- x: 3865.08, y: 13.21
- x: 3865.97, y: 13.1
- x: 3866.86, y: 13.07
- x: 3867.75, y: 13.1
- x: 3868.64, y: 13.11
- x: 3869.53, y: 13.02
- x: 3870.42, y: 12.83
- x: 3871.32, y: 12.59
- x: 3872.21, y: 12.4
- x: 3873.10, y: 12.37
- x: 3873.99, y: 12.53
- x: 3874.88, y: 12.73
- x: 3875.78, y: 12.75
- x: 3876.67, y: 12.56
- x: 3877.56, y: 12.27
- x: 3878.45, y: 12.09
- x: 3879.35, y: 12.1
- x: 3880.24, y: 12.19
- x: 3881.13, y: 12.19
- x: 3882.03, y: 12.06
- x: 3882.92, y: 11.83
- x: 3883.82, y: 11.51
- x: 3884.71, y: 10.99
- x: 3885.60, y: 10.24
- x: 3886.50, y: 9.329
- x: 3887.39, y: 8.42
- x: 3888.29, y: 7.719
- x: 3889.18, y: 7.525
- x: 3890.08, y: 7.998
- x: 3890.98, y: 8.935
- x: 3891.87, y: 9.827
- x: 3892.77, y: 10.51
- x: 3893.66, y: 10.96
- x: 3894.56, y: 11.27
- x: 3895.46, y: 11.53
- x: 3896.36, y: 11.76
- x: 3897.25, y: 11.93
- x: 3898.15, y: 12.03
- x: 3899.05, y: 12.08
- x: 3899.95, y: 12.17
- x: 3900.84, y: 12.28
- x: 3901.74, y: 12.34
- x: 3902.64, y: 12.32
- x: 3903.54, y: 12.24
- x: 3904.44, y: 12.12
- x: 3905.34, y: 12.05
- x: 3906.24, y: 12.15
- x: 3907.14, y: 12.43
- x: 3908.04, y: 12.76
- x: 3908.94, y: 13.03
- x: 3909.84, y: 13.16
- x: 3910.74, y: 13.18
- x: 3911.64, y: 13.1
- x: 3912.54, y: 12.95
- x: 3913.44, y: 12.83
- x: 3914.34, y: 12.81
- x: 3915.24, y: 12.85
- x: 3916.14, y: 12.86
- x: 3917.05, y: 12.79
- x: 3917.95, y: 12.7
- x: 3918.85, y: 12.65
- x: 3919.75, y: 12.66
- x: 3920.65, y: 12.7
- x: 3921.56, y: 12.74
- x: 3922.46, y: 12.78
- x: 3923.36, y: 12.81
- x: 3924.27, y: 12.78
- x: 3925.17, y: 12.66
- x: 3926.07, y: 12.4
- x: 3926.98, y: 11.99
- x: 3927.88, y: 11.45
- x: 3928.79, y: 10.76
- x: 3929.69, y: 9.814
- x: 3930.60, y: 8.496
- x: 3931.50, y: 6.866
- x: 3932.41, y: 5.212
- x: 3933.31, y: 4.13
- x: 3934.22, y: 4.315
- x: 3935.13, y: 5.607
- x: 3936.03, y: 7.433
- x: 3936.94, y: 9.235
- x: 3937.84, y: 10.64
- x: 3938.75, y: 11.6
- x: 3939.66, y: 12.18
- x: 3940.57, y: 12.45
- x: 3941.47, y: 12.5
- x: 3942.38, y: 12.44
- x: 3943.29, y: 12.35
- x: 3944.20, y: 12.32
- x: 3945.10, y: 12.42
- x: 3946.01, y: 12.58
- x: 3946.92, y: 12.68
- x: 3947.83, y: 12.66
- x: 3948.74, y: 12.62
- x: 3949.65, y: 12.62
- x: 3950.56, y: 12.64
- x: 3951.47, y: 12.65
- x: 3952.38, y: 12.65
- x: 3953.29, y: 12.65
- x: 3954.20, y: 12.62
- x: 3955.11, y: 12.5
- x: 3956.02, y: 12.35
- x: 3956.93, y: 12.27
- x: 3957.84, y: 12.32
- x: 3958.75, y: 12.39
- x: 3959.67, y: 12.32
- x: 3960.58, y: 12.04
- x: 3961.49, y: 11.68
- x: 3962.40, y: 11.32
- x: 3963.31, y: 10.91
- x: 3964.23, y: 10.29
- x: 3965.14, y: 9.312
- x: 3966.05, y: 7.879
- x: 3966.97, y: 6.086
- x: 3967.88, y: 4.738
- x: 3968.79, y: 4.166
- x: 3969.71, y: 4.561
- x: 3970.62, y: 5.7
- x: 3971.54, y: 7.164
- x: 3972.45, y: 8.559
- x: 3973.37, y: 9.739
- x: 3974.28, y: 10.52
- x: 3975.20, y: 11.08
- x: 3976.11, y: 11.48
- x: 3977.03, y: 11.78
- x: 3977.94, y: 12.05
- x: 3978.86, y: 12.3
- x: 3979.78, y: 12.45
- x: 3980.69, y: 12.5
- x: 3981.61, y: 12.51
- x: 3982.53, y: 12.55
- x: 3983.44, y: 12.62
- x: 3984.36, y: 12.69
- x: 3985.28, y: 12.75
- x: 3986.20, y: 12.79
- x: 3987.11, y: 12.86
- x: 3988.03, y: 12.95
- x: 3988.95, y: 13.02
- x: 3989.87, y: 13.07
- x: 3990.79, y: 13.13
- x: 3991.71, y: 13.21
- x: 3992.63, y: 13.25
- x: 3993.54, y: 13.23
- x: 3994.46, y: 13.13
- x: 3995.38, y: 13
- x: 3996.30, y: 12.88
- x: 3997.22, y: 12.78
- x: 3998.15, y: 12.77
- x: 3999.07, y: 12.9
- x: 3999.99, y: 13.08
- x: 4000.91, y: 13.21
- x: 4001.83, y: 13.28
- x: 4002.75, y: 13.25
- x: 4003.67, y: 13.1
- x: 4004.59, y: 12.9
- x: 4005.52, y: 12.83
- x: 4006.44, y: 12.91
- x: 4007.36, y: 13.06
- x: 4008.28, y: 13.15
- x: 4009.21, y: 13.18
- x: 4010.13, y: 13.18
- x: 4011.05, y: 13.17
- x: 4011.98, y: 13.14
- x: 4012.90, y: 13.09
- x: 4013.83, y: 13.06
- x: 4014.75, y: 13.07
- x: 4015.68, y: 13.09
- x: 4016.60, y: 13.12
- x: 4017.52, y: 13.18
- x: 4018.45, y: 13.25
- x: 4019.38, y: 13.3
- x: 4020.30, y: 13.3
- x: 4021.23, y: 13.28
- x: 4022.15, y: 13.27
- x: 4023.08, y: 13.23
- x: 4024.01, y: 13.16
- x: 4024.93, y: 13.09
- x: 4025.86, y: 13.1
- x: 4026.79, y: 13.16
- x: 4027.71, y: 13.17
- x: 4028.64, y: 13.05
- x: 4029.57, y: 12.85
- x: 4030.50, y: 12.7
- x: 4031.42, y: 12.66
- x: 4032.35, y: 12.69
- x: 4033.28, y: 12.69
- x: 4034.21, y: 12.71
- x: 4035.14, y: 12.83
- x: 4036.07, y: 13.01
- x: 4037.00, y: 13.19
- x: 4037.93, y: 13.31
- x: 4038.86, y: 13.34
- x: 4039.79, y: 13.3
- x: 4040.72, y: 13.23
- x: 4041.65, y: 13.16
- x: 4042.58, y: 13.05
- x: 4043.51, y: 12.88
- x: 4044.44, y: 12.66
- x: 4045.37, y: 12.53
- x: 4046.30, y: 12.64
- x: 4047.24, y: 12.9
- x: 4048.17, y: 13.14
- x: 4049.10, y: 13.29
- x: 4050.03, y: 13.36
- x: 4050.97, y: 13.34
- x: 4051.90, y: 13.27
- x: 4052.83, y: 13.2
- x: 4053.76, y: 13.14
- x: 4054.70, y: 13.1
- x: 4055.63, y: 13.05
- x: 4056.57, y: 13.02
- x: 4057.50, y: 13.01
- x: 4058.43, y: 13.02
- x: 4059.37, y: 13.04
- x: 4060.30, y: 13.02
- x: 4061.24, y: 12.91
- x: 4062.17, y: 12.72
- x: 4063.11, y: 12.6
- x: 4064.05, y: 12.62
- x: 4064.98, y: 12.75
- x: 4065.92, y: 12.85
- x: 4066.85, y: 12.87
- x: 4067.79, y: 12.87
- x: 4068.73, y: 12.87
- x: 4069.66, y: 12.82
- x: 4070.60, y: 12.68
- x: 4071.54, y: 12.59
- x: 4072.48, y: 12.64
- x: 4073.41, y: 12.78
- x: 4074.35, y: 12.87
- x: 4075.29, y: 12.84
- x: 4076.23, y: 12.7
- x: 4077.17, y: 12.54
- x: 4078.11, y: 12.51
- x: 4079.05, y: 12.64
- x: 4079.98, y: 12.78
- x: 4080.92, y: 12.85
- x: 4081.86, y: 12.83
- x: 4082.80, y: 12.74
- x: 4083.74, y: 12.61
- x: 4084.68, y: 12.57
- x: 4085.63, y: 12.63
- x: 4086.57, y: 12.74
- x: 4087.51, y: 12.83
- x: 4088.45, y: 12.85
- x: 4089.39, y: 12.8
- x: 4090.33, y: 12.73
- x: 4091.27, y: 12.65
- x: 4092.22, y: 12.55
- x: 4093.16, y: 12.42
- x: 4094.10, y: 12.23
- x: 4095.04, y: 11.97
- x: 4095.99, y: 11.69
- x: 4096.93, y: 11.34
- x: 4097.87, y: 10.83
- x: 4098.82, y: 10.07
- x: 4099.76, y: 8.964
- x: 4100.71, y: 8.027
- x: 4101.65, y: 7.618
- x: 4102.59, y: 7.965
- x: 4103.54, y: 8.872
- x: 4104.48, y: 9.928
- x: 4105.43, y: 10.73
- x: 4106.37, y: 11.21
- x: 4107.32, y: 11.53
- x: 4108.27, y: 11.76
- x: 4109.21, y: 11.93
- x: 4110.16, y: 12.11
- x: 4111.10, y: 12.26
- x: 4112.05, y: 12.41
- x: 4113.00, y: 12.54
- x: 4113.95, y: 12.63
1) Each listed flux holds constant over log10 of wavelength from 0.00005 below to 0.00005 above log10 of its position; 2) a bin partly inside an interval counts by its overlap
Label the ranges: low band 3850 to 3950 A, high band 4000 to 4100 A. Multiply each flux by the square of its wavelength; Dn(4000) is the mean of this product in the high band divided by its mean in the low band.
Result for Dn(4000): 1.18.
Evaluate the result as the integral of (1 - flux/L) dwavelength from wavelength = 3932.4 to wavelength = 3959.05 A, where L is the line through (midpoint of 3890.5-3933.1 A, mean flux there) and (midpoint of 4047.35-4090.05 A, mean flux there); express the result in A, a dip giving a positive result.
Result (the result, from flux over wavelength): 1.8 A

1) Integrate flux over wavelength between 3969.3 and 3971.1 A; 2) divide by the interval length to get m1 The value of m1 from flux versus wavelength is 5.16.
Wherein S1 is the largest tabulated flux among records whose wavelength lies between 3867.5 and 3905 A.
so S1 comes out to 13.11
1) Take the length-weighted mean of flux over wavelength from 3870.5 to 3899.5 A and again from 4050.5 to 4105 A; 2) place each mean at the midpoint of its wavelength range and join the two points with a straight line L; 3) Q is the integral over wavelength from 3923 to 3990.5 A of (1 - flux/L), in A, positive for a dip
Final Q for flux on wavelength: 4.3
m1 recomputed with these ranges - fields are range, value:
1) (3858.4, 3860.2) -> 12.2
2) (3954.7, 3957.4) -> 12.4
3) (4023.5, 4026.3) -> 13.1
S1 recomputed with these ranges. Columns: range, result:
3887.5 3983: 13.18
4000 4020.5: 13.3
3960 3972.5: 12.04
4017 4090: 13.36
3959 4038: 13.31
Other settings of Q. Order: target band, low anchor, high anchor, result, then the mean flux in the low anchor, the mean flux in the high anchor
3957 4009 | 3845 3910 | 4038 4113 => 2.8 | 12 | 12.3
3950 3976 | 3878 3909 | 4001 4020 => 4.6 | 11.2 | 13.1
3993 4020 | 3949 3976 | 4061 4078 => -4.4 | 10.2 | 12.7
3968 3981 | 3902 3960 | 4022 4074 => 2.9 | 11.7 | 13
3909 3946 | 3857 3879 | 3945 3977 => 0.4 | 12.7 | 10.6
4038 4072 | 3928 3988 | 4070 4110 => -4.5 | 10.6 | 11.8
